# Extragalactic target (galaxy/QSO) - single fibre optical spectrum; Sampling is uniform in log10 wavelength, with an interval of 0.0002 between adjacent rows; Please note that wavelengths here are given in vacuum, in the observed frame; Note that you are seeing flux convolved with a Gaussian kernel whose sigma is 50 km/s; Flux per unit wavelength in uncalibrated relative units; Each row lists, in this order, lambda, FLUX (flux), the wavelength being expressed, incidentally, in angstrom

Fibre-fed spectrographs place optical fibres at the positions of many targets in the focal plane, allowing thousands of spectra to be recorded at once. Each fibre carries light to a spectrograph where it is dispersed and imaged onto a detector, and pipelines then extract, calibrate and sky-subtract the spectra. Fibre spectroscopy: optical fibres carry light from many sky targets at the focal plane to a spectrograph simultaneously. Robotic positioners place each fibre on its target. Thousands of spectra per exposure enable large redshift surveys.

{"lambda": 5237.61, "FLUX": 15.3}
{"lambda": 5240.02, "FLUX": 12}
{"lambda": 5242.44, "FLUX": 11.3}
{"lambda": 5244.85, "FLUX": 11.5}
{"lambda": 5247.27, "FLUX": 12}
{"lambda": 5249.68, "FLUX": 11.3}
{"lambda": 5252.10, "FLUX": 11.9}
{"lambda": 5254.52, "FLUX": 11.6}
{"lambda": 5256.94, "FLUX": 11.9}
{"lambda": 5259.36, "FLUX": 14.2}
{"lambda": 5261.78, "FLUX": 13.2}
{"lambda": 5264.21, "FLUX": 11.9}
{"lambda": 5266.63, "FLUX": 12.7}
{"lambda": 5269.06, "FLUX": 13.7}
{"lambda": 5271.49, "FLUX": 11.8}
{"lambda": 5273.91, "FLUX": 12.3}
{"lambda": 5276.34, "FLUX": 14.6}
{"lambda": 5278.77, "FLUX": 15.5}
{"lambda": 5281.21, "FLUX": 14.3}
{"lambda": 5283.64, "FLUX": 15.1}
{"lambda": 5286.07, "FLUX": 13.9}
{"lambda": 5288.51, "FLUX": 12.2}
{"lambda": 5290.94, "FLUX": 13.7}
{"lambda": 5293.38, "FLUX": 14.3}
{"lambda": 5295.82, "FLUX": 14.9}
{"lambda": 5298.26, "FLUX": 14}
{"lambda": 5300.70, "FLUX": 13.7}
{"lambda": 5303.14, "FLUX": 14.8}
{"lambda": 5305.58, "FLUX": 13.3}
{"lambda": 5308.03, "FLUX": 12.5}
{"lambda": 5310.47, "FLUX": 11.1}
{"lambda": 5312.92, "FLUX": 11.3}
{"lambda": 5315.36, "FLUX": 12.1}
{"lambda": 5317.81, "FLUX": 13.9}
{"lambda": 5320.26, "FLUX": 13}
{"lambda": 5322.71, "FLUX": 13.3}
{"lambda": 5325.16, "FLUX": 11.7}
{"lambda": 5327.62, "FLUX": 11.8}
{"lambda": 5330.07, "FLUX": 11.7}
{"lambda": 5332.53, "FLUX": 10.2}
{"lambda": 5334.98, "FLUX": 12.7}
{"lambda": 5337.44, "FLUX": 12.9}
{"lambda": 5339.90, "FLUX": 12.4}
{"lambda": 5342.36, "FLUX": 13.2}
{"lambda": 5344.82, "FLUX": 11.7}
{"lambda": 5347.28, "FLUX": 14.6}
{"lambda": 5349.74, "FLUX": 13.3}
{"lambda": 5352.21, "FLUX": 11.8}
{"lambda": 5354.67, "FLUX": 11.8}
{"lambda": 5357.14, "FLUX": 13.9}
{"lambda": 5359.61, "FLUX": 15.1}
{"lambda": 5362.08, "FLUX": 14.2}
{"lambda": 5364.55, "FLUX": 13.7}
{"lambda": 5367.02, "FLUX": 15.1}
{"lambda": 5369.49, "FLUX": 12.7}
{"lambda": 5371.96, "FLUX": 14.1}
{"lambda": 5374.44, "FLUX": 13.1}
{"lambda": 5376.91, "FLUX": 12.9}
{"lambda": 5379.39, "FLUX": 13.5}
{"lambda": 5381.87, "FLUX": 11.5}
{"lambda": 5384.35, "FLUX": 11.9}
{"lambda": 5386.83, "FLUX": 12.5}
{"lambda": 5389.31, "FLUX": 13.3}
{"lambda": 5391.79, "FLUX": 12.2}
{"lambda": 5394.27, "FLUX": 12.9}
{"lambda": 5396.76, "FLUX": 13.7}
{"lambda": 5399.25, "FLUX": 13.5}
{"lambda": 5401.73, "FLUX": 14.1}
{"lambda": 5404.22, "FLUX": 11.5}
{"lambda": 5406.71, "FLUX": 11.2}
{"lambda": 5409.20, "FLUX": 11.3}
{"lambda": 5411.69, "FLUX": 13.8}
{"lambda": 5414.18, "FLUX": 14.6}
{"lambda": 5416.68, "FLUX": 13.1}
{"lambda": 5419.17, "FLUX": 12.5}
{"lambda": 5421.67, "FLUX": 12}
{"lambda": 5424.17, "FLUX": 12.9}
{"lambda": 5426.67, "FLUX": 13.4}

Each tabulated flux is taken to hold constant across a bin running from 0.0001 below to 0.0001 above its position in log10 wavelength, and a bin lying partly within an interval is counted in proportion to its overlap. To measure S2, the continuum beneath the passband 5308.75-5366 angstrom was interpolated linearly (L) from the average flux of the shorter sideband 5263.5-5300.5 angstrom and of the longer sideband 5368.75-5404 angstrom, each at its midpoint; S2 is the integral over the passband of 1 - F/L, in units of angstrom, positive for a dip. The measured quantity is 2.6 angstrom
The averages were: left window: 13.7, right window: 13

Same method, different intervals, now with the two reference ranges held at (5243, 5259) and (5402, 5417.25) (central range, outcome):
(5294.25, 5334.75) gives -1.9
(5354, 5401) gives -3.0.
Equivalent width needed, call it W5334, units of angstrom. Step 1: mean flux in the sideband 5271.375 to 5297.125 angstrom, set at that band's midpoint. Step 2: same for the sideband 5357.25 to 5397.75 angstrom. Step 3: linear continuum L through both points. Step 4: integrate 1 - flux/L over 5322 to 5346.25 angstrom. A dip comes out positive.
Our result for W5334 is 2.6 angstrom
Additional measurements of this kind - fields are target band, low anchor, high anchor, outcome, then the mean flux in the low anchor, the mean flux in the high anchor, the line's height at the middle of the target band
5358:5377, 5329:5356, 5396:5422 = -2.0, 12.4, 12.9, 12.6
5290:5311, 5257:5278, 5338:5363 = -0.9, 13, 13.2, 13.1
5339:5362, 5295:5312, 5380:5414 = -0.2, 13.4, 12.7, 13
